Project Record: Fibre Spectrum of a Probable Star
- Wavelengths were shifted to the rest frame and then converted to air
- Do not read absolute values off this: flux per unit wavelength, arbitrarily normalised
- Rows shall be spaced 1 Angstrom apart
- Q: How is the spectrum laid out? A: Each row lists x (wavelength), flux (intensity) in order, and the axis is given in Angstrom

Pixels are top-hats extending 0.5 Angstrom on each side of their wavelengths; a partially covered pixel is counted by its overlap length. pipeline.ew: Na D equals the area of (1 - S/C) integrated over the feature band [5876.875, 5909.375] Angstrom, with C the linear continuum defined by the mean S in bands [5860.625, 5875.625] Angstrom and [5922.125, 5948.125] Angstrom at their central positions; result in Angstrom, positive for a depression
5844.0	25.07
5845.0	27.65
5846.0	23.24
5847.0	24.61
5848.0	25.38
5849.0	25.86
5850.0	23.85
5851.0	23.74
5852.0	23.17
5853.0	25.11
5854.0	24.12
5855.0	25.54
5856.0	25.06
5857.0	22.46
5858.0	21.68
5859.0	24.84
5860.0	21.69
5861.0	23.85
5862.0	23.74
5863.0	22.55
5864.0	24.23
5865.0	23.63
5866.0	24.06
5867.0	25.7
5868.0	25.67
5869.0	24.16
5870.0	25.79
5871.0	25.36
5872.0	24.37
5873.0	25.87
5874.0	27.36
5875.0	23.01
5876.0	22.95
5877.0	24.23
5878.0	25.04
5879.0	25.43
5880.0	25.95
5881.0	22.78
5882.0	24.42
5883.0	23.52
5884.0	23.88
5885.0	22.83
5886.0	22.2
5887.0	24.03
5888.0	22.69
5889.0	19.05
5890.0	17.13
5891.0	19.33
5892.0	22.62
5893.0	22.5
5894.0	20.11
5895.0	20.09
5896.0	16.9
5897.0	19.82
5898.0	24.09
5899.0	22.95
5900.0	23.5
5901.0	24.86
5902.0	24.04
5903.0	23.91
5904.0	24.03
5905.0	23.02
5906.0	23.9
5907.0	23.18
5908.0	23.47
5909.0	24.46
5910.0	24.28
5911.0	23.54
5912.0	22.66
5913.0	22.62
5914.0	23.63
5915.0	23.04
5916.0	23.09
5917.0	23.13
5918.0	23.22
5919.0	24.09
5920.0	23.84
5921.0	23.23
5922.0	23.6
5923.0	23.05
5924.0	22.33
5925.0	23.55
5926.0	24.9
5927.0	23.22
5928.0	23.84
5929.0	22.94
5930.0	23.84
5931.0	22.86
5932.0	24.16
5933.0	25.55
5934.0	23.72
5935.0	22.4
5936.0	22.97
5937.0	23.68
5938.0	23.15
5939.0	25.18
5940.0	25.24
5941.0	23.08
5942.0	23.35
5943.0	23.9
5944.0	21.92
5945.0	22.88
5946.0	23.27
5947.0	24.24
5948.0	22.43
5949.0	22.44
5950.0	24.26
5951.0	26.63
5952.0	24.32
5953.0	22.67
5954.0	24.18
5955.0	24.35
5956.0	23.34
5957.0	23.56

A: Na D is 2.0 Angstrom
